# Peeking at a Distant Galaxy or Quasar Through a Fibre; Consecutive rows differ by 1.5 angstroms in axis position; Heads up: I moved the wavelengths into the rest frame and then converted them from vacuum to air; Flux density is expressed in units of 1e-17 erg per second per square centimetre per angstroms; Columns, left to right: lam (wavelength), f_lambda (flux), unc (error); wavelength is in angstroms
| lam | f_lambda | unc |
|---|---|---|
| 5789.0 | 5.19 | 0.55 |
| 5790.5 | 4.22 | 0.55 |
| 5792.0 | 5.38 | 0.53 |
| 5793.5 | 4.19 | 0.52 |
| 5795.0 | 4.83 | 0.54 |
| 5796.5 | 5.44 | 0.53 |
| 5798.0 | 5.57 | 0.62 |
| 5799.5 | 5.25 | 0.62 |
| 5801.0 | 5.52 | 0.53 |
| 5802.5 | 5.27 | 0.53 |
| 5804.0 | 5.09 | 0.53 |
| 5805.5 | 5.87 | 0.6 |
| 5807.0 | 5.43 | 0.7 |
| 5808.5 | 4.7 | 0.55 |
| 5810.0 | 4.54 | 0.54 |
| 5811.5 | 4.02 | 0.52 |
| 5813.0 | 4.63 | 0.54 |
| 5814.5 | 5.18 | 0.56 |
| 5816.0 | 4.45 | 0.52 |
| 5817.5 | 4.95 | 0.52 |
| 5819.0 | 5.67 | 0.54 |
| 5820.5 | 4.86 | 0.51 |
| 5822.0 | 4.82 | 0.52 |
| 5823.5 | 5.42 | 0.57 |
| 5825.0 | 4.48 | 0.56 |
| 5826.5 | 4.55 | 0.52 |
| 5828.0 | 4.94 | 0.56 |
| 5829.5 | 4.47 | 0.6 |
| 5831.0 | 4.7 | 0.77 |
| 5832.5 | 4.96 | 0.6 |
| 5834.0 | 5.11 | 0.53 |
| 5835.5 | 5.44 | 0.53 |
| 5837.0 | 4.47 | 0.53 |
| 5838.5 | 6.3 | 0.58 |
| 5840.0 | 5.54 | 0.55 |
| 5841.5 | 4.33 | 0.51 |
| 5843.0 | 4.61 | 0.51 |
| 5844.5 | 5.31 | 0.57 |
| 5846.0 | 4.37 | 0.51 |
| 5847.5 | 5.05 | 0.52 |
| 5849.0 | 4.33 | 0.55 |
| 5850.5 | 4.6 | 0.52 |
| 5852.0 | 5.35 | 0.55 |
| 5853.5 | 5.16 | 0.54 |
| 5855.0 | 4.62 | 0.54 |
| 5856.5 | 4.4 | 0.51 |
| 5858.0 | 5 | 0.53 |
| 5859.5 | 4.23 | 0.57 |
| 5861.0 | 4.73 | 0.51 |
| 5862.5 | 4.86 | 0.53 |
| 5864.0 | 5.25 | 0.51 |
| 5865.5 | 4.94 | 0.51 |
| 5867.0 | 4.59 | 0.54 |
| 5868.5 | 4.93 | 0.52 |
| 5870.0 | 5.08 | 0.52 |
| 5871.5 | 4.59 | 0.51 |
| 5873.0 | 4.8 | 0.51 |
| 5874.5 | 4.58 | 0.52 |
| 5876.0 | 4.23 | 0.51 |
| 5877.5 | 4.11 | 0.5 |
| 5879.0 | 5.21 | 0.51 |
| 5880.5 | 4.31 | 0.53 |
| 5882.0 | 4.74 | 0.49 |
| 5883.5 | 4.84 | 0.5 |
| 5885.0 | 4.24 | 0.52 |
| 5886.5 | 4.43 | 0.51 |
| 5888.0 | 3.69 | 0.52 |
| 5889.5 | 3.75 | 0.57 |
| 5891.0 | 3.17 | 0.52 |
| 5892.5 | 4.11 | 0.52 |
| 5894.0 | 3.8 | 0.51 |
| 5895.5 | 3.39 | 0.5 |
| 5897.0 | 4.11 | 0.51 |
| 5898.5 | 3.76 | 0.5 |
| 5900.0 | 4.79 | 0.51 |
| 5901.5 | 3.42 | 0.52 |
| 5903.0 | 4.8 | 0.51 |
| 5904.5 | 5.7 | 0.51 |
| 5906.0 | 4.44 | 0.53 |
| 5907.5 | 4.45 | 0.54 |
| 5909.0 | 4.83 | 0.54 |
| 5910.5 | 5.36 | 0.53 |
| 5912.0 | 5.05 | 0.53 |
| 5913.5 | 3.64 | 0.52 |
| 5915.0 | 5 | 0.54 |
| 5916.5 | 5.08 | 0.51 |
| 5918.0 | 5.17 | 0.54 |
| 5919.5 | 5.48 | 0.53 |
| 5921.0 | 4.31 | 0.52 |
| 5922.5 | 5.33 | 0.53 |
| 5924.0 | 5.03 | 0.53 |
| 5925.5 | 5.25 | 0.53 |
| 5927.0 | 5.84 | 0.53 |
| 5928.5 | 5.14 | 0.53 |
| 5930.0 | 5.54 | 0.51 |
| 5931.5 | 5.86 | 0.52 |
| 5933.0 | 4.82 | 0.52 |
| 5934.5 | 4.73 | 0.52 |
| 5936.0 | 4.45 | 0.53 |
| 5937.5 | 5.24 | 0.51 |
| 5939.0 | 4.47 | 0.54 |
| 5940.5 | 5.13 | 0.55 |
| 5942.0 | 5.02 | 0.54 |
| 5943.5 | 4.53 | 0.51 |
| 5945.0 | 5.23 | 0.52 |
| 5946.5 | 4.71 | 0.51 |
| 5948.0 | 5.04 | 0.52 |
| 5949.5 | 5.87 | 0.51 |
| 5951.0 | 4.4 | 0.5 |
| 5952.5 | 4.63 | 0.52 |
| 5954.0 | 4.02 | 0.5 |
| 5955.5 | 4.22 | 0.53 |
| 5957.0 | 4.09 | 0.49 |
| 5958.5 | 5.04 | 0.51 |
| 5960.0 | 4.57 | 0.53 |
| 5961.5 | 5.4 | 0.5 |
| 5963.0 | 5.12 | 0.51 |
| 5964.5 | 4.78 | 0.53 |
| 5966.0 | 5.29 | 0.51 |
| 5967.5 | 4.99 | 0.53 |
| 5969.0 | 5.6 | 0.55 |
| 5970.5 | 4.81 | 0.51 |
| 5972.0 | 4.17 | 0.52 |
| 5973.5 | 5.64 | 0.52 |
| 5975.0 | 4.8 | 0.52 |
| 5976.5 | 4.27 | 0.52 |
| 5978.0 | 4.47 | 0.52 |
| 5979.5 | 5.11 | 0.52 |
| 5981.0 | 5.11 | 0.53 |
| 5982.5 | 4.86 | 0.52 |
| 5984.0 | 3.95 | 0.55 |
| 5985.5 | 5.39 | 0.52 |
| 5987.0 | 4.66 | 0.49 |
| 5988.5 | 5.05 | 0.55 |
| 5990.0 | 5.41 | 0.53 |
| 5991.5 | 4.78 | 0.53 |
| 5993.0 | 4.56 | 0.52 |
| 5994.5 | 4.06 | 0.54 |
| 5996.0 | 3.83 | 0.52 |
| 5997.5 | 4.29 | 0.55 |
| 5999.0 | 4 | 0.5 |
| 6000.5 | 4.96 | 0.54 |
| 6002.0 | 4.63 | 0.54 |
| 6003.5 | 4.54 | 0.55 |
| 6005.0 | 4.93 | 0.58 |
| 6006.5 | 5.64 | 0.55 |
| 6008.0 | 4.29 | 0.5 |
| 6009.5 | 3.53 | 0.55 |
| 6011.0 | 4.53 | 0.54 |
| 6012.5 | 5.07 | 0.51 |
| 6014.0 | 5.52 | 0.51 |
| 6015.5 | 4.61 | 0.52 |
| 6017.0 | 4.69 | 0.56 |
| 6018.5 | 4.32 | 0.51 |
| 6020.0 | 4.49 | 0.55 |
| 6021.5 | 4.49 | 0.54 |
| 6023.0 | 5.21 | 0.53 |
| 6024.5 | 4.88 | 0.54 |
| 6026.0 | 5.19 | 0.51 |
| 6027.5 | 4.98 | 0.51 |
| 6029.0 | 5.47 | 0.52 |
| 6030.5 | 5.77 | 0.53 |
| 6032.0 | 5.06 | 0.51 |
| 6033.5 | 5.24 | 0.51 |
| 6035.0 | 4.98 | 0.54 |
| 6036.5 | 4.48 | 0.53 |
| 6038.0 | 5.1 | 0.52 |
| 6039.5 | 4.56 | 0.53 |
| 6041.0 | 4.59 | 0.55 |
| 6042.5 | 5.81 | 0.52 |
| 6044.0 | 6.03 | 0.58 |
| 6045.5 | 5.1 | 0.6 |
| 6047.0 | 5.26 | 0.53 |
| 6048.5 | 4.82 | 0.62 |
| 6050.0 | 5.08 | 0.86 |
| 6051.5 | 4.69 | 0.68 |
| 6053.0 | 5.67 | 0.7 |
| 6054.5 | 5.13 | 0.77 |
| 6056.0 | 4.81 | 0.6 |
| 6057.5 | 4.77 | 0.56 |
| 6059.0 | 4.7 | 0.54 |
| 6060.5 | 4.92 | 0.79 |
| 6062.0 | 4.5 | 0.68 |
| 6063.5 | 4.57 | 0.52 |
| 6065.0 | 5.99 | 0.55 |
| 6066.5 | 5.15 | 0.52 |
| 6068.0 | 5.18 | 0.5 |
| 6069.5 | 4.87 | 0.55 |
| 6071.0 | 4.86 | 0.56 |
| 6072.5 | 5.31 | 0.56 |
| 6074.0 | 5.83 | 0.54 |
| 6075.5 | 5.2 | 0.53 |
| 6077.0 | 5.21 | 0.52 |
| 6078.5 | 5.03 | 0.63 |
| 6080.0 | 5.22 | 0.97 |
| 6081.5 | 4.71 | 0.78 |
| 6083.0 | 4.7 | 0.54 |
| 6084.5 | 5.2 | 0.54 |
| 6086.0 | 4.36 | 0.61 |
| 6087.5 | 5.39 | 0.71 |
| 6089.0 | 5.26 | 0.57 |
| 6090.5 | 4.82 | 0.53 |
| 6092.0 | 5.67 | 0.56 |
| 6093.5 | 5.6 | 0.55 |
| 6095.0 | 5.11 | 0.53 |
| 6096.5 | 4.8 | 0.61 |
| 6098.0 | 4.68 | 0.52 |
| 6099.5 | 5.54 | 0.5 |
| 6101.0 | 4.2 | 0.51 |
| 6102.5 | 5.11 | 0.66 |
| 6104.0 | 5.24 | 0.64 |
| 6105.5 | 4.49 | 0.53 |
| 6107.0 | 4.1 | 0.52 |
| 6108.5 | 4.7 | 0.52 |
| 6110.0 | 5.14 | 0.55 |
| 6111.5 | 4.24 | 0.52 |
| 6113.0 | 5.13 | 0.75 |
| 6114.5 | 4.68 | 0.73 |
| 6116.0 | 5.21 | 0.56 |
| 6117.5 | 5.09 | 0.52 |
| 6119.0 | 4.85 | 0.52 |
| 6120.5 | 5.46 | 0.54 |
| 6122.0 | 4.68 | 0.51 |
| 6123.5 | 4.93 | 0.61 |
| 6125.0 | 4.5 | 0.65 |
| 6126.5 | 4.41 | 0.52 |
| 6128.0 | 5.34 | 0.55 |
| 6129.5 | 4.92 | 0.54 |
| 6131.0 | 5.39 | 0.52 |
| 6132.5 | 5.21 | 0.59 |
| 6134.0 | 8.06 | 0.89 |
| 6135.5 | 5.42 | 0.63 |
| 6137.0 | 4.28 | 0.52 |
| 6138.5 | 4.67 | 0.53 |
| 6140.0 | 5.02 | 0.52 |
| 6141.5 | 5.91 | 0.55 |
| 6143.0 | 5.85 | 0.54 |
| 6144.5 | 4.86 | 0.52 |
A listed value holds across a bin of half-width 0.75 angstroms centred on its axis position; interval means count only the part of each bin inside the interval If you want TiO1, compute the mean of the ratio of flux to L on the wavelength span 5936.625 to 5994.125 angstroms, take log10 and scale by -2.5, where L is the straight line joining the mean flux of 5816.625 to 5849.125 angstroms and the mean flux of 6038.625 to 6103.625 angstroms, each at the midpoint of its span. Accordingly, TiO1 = 0.04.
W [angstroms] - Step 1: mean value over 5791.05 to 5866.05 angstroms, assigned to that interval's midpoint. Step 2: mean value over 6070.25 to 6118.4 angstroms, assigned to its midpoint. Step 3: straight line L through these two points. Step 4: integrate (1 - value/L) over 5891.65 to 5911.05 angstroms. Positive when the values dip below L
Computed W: 2.3 angstroms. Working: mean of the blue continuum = 4.94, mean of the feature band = 4.37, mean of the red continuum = 4.99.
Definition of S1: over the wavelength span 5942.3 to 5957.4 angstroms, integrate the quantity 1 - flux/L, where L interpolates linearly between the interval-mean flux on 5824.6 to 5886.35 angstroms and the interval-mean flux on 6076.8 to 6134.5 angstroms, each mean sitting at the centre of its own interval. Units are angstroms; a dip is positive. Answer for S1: 0.5 angstroms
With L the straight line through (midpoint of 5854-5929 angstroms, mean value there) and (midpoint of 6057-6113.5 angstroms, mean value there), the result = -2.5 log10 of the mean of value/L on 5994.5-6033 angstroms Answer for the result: 0.023 mag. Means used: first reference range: 4.61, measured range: 4.75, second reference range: 4.99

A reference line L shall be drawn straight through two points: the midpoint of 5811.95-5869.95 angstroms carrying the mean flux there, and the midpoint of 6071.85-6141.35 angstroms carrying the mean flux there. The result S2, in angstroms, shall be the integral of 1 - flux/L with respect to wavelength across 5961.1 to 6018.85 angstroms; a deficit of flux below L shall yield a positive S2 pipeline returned 2.5 angstroms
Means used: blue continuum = 4.88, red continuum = 5.05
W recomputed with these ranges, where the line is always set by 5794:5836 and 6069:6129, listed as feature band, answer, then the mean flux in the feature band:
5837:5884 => 1.8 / 4.8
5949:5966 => 0.8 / 4.75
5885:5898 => 3.0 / 3.83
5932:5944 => 0.4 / 4.83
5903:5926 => 0.3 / 4.93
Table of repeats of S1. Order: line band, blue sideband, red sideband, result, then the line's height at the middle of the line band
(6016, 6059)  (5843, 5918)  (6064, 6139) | -0.9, 4.92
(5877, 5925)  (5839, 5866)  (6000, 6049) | 3.6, 4.86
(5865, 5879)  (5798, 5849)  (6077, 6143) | 0.9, 4.99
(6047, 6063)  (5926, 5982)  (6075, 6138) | 0.2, 4.99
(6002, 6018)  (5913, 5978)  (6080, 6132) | 0.7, 4.93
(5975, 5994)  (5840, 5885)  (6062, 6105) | 0.5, 4.93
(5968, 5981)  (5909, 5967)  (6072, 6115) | 0.2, 4.95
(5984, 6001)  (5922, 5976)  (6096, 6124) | 1.1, 4.93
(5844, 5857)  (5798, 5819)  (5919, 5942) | 0.7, 5.06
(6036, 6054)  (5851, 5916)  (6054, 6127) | -0.9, 4.87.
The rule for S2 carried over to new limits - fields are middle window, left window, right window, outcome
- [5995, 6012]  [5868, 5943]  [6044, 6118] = 1.3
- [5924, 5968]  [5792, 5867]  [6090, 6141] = 0.2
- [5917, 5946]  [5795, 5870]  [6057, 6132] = -0.7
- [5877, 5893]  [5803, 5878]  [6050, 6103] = 2.1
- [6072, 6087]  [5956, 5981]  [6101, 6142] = -0.3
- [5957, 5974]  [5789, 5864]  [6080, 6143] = 0.0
